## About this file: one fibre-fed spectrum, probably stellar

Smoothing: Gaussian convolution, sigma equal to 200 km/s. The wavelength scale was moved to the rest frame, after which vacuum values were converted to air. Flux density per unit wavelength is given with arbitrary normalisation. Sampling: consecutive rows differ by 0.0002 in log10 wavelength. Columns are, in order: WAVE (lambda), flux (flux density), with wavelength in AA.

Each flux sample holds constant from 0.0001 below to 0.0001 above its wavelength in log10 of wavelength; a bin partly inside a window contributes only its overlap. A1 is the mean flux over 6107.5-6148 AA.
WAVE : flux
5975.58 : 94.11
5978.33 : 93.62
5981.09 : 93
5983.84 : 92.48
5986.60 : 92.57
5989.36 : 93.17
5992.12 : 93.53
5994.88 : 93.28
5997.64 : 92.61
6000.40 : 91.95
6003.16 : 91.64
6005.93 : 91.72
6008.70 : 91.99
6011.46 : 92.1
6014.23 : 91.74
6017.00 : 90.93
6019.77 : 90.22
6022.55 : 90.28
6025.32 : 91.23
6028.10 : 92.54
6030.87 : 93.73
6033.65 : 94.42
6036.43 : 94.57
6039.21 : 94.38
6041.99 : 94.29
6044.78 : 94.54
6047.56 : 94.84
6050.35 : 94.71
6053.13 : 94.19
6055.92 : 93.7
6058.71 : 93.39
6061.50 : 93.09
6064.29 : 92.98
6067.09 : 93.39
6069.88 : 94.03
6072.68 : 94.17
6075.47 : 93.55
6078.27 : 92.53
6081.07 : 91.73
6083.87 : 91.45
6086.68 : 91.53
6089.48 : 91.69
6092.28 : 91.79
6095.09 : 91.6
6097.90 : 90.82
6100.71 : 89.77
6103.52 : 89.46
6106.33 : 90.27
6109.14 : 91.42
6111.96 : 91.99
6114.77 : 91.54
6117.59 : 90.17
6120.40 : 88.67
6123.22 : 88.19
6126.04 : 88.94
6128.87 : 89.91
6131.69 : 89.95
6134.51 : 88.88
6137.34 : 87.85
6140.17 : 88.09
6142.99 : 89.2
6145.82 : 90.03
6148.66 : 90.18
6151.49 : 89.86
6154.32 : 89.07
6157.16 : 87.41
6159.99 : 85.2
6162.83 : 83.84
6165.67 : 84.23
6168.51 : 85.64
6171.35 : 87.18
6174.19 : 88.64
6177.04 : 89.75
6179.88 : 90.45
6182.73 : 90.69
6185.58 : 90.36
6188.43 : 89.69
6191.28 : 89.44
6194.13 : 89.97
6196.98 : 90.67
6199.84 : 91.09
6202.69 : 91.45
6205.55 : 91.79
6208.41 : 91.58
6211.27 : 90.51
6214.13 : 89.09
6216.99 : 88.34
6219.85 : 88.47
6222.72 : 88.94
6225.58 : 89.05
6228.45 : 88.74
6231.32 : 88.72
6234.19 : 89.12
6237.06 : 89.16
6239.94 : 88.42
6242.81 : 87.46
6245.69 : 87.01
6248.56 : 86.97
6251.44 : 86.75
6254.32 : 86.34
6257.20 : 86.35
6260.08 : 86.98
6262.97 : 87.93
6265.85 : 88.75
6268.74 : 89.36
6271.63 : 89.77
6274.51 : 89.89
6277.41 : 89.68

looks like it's 89.6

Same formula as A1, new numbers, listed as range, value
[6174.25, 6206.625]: 90.4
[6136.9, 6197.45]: 88.5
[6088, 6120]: 90.9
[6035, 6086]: 93.6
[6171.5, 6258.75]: 89.1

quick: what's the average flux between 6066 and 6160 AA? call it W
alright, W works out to 90.5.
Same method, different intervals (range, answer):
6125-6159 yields 89.1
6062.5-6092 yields 92.7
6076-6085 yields 92.1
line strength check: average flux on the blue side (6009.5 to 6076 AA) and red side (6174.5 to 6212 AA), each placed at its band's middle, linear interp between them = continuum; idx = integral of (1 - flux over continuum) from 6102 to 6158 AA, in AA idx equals 1.3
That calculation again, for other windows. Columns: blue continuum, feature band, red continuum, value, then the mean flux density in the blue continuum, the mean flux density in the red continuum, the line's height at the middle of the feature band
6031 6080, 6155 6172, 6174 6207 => 1.0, 93.9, 90.4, 91.1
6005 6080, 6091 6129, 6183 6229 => 0.6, 93.1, 90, 91.8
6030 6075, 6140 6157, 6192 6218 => 0.5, 94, 90.5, 91.8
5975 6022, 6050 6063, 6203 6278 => -0.3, 92.3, 88.7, 91.4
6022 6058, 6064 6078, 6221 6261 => -0.1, 93.7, 87.9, 92.8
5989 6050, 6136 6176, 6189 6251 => 1.2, 92.7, 89.3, 90.4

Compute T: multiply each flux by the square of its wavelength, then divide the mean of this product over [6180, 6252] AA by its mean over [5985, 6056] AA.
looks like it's 1.03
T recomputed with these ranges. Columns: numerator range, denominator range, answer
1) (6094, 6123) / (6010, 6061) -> 1.00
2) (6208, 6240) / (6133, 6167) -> 1.04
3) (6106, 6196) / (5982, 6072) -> 1.00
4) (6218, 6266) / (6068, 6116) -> 1.01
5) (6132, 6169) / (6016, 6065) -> 0.98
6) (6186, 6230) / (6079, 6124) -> 1.03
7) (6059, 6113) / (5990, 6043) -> 1.02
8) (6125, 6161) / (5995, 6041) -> 1.00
